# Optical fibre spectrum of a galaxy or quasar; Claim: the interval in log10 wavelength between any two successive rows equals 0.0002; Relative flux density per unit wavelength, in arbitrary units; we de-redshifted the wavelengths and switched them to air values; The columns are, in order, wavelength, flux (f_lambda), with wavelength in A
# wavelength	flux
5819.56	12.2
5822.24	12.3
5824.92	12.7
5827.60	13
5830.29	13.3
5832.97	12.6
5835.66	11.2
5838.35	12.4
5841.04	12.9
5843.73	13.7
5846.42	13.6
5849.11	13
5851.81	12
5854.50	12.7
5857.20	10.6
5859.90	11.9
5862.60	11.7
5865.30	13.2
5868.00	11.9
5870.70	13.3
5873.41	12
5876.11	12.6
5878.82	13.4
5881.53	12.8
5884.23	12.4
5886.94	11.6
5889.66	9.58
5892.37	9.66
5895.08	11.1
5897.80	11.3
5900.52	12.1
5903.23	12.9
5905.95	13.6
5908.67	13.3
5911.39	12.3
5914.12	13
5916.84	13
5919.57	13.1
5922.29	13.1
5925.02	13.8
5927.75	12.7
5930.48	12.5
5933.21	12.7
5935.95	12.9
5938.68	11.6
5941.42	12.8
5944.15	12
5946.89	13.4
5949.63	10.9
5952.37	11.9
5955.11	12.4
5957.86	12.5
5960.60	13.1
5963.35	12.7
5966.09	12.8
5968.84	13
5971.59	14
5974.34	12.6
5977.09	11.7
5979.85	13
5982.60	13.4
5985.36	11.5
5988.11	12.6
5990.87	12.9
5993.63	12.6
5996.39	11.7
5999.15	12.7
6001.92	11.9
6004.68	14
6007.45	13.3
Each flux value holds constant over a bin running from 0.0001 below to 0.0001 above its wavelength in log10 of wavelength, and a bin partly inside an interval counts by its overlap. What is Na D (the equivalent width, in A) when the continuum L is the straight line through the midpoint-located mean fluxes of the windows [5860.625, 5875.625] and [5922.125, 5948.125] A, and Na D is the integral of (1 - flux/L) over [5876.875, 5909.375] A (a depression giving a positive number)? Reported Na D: 1.5 A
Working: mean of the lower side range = 12.4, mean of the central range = 12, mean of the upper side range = 12.7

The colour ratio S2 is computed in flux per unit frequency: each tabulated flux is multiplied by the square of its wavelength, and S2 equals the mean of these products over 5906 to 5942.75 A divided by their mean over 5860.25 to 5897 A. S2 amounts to 1.09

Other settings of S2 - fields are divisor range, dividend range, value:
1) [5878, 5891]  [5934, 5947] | 1.07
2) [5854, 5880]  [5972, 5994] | 1.06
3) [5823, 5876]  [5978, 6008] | 1.06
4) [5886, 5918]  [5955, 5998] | 1.09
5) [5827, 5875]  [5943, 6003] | 1.04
